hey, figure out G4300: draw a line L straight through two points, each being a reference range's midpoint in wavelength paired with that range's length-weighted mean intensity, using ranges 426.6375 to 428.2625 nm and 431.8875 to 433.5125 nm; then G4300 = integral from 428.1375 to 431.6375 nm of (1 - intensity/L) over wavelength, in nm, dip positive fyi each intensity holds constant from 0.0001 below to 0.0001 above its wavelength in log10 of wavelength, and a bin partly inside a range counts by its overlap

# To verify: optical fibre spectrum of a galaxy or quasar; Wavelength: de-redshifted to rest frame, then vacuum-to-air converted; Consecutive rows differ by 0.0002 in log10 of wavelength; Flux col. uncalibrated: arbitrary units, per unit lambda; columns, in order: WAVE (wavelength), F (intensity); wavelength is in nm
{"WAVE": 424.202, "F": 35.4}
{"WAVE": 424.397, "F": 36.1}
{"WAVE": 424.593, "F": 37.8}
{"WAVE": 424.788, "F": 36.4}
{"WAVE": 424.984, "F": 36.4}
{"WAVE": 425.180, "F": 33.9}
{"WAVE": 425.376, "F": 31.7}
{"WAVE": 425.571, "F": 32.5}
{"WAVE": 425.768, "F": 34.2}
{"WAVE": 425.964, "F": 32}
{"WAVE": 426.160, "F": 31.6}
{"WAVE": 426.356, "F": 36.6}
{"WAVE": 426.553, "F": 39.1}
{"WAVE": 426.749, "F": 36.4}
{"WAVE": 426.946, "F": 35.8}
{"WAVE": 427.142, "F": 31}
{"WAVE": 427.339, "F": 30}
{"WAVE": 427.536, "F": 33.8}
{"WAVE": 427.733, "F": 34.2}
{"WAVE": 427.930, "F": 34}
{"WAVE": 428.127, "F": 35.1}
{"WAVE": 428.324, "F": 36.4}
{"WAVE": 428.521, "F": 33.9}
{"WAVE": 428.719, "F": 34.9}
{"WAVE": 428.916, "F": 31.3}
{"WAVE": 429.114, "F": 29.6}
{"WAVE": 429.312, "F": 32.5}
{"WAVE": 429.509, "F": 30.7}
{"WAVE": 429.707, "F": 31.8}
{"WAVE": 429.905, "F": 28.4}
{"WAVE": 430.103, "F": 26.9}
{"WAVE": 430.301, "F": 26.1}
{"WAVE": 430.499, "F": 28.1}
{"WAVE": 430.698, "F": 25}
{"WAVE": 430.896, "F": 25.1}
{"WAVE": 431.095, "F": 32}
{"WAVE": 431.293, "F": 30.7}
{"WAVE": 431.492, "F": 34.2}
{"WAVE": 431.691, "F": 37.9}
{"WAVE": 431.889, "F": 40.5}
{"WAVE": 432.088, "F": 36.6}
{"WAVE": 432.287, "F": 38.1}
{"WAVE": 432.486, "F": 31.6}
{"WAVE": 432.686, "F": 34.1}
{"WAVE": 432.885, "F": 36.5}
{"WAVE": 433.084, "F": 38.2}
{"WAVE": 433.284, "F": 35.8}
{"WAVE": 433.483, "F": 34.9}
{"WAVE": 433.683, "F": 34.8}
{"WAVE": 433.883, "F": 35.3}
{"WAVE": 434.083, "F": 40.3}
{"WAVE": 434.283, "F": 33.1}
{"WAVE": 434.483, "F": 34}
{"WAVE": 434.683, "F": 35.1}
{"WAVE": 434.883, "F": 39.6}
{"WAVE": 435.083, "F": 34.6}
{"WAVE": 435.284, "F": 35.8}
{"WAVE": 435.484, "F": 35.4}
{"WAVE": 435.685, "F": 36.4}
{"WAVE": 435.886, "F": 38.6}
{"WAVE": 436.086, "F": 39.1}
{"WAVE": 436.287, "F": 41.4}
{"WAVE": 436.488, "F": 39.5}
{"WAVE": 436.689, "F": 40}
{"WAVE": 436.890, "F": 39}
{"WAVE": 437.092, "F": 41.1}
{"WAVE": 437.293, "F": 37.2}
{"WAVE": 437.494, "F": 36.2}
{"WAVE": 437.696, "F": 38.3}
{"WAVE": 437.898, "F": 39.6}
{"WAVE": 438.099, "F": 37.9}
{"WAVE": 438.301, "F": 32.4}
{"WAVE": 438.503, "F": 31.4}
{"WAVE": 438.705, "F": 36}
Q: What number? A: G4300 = 0.423 nm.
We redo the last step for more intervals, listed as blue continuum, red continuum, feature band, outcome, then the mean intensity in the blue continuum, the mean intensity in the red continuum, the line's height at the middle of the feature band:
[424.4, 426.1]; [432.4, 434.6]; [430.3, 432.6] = 0.175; 34.4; 35.3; 35.1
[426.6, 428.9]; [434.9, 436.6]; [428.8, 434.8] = 0.499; 34.2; 37.7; 36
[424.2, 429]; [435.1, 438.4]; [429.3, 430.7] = 0.270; 34.4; 37.9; 35.6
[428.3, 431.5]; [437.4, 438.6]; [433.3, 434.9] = -0.121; 30.2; 36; 33.2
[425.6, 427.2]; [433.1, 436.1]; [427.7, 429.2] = 0.055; 34.6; 36.2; 35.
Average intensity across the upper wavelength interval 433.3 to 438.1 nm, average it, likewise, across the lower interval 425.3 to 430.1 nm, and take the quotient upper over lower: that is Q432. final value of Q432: 1.1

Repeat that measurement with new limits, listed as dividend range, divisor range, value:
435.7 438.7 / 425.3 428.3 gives 1.12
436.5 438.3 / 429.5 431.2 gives 1.36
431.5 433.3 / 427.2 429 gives 1.08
